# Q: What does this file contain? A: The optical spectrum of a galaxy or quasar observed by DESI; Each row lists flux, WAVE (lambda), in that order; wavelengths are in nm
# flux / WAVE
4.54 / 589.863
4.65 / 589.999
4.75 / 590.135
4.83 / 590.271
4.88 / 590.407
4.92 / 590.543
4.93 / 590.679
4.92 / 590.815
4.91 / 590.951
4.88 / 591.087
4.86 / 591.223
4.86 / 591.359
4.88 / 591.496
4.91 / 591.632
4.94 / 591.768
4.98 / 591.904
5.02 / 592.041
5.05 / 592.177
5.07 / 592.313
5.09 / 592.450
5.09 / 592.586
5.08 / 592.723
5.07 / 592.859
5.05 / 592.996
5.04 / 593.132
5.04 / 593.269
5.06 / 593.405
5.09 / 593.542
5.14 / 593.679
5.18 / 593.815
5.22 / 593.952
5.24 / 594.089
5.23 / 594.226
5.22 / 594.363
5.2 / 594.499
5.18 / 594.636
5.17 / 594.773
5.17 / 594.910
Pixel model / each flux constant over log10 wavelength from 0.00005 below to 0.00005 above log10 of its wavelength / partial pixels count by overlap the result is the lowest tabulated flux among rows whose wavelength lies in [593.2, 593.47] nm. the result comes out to 5.04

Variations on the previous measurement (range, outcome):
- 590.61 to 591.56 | 4.86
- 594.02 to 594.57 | 5.2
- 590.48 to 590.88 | 4.92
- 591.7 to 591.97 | 4.94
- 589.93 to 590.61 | 4.65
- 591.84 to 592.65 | 4.98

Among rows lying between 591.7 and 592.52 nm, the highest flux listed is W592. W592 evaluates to 5.09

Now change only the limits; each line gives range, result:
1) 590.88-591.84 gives 4.94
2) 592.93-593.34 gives 5.05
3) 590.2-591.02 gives 4.93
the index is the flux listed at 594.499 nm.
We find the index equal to 5.2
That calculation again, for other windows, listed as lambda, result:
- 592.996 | 5.05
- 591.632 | 4.91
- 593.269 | 5.04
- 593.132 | 5.04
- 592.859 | 5.07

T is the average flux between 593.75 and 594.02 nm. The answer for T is 5.2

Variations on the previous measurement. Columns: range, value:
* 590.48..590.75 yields 4.93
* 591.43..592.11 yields 4.95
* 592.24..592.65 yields 5.09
